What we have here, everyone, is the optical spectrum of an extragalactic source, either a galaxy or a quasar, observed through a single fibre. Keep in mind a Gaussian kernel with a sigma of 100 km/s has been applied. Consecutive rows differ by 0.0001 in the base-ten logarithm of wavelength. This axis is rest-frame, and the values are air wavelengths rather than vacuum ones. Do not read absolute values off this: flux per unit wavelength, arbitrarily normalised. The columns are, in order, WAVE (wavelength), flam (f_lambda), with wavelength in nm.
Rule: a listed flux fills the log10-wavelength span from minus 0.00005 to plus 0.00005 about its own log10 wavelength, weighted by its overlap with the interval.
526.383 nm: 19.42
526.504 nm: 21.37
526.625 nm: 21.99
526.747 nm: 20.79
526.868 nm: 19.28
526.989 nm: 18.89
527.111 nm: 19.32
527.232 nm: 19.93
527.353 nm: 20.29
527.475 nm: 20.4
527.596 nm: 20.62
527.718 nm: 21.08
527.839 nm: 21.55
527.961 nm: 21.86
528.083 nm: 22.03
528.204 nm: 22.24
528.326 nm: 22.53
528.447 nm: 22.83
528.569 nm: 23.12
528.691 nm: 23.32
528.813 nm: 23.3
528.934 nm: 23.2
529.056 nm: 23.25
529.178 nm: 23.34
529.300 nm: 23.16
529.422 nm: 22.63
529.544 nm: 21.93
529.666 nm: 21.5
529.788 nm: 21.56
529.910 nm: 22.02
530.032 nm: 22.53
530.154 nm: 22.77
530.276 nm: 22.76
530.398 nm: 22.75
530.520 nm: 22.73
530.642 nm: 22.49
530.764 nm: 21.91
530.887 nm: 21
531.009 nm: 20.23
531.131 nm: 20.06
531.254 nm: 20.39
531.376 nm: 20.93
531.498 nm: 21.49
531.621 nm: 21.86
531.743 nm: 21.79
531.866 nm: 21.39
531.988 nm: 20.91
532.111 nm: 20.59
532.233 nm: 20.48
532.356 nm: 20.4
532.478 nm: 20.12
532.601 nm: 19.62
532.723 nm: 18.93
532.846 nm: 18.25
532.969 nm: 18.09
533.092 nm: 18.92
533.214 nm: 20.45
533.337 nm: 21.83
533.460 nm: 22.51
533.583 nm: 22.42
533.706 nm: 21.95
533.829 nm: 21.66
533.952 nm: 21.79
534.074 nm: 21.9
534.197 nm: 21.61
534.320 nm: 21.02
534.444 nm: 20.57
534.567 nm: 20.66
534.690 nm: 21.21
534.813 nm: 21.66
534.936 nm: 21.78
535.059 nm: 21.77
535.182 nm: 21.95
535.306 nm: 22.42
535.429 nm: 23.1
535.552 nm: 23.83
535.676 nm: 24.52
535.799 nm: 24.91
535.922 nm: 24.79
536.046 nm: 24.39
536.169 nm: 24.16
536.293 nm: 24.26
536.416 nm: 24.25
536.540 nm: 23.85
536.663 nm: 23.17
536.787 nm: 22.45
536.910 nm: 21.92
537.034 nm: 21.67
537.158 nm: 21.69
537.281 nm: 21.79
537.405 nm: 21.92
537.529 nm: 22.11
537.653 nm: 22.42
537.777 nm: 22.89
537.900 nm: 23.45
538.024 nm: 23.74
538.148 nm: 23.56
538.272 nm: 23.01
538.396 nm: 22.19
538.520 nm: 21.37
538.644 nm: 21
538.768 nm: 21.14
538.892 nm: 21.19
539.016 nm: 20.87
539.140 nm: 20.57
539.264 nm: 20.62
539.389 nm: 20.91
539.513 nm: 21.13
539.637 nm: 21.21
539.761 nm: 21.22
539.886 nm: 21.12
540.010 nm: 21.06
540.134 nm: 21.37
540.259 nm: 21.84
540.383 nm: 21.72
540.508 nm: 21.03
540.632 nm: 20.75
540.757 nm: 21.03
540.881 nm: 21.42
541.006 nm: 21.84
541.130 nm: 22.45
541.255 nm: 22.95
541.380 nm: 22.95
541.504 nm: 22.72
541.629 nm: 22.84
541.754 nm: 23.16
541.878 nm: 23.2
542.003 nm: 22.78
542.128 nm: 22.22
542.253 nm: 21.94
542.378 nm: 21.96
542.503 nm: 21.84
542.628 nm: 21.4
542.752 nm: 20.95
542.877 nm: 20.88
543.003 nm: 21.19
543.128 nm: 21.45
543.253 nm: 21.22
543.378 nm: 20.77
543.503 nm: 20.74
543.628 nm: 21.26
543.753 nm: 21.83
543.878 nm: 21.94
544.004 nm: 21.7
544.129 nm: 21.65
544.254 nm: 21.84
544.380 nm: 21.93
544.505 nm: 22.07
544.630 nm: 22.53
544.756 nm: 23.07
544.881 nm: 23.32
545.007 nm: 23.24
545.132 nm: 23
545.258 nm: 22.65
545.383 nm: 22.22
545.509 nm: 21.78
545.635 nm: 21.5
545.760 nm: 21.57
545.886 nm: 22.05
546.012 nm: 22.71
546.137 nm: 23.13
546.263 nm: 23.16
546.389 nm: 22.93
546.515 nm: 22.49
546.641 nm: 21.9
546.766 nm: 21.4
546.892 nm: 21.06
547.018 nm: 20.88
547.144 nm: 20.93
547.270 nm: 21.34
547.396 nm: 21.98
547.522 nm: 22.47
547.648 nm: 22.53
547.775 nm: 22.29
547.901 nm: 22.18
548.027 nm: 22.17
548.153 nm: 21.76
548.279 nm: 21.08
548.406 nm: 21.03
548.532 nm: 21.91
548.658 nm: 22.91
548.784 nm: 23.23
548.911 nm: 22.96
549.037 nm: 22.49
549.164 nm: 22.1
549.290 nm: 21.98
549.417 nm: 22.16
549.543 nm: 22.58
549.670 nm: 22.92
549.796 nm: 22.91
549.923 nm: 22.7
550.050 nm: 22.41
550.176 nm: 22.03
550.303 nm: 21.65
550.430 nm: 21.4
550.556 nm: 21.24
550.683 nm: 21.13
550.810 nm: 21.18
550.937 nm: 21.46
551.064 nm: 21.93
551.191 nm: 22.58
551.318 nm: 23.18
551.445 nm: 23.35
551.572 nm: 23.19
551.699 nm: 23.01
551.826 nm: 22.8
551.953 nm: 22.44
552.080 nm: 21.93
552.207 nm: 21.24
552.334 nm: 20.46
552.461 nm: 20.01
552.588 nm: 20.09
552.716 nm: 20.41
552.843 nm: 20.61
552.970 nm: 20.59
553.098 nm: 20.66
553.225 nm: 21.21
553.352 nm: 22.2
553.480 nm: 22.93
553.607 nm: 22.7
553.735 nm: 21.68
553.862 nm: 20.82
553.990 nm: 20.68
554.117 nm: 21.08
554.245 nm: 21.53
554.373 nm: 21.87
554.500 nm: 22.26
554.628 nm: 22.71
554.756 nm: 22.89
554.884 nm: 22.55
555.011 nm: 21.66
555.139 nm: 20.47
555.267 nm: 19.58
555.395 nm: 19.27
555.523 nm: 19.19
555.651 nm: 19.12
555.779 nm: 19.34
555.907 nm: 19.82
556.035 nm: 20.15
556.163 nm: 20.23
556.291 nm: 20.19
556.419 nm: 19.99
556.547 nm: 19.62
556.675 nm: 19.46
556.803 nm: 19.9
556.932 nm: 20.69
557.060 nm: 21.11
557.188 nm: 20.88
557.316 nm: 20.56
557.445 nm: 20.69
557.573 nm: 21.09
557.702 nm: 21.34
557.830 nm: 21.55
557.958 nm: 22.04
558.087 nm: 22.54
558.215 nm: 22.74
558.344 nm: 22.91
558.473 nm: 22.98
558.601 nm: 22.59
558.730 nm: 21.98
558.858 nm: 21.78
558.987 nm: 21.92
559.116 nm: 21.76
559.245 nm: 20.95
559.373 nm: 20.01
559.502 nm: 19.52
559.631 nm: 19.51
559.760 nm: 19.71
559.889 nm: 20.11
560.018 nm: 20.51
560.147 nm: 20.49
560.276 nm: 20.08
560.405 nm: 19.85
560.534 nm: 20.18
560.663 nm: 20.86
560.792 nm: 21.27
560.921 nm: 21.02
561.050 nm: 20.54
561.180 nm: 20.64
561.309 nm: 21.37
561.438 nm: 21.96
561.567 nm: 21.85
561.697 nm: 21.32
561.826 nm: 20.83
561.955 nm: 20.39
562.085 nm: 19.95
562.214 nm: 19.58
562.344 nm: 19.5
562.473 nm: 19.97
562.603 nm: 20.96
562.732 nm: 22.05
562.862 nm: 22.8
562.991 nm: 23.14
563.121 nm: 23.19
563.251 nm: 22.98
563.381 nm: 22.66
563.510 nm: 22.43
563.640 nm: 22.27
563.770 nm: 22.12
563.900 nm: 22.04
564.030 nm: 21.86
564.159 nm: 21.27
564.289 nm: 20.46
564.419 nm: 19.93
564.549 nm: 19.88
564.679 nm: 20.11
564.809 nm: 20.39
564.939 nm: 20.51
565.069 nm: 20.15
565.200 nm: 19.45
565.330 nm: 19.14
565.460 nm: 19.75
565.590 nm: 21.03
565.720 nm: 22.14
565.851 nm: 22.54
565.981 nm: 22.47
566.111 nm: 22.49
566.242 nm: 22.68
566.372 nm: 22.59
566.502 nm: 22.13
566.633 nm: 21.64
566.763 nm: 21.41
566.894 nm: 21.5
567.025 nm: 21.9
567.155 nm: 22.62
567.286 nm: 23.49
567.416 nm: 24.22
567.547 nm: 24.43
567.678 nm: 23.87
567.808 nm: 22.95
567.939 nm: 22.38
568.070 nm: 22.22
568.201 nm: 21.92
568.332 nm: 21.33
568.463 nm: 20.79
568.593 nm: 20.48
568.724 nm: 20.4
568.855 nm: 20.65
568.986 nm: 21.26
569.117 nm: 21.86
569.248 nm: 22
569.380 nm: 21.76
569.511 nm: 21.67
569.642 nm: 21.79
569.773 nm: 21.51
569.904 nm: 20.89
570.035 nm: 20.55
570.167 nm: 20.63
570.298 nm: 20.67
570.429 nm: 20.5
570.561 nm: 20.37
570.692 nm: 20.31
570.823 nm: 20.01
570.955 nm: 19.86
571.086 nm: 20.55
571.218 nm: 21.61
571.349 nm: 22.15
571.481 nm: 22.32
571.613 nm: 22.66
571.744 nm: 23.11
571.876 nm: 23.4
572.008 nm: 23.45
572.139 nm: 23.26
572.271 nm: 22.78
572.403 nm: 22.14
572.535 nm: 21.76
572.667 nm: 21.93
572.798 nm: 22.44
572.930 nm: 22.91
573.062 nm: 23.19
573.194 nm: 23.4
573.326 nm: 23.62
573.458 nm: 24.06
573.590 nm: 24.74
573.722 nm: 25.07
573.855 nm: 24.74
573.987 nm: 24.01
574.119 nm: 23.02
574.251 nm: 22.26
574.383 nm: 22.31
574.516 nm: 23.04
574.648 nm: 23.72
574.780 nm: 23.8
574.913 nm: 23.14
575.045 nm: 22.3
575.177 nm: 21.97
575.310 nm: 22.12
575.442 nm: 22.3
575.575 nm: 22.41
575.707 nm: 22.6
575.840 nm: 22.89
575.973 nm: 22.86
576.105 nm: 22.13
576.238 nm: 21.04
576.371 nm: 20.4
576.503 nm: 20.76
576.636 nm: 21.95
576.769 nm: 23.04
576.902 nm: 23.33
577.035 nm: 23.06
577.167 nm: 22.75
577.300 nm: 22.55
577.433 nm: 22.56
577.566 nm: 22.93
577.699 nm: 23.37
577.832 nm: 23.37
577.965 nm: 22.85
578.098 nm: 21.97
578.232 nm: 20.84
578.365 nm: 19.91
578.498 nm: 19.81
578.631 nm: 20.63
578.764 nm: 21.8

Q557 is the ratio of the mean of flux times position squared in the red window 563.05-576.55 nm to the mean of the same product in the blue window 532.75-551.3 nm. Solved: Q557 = 1.11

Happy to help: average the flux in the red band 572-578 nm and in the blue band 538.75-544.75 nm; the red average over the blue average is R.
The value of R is 1.05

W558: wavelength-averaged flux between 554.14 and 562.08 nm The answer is 20.9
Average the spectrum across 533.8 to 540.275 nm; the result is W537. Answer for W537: 22.2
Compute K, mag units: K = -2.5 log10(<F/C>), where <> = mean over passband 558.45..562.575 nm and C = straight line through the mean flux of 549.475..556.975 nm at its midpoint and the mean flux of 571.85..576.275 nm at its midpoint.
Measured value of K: 0.06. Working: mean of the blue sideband 21.3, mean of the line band 20.8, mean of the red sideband 23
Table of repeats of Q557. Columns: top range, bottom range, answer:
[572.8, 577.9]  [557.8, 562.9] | 1.15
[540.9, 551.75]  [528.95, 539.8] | 1.06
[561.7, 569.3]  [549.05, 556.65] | 1.05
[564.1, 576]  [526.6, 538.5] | 1.15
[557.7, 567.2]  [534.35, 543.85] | 1.05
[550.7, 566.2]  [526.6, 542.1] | 1.06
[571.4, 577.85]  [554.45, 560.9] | 1.16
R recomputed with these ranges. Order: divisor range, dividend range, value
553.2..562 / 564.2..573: 1.03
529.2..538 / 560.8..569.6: 0.98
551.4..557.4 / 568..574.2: 1.05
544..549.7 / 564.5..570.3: 0.97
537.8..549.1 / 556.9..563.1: 0.96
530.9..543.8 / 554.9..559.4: 0.96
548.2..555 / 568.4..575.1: 1.01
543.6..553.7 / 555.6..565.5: 0.95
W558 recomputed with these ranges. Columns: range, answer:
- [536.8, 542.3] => 21.9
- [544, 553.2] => 22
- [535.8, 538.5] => 23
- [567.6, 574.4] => 22.1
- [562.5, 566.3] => 21.5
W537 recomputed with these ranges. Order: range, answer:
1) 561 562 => 21.1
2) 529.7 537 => 21.8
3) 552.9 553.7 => 21.7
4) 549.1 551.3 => 22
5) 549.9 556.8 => 21.3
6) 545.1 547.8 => 22.1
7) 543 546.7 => 22.1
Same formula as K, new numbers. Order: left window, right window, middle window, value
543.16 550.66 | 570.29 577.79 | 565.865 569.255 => 0.012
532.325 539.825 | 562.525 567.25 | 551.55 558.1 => 0.033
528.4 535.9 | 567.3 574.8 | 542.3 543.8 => 0.029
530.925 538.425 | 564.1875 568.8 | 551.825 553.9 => 0.020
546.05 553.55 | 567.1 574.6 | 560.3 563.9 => 0.040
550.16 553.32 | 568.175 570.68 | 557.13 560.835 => 0.014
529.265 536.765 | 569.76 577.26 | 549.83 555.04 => 0.015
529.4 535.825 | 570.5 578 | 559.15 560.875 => 0.098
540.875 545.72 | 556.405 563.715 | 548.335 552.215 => -0.029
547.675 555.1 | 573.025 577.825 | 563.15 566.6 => 0.053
